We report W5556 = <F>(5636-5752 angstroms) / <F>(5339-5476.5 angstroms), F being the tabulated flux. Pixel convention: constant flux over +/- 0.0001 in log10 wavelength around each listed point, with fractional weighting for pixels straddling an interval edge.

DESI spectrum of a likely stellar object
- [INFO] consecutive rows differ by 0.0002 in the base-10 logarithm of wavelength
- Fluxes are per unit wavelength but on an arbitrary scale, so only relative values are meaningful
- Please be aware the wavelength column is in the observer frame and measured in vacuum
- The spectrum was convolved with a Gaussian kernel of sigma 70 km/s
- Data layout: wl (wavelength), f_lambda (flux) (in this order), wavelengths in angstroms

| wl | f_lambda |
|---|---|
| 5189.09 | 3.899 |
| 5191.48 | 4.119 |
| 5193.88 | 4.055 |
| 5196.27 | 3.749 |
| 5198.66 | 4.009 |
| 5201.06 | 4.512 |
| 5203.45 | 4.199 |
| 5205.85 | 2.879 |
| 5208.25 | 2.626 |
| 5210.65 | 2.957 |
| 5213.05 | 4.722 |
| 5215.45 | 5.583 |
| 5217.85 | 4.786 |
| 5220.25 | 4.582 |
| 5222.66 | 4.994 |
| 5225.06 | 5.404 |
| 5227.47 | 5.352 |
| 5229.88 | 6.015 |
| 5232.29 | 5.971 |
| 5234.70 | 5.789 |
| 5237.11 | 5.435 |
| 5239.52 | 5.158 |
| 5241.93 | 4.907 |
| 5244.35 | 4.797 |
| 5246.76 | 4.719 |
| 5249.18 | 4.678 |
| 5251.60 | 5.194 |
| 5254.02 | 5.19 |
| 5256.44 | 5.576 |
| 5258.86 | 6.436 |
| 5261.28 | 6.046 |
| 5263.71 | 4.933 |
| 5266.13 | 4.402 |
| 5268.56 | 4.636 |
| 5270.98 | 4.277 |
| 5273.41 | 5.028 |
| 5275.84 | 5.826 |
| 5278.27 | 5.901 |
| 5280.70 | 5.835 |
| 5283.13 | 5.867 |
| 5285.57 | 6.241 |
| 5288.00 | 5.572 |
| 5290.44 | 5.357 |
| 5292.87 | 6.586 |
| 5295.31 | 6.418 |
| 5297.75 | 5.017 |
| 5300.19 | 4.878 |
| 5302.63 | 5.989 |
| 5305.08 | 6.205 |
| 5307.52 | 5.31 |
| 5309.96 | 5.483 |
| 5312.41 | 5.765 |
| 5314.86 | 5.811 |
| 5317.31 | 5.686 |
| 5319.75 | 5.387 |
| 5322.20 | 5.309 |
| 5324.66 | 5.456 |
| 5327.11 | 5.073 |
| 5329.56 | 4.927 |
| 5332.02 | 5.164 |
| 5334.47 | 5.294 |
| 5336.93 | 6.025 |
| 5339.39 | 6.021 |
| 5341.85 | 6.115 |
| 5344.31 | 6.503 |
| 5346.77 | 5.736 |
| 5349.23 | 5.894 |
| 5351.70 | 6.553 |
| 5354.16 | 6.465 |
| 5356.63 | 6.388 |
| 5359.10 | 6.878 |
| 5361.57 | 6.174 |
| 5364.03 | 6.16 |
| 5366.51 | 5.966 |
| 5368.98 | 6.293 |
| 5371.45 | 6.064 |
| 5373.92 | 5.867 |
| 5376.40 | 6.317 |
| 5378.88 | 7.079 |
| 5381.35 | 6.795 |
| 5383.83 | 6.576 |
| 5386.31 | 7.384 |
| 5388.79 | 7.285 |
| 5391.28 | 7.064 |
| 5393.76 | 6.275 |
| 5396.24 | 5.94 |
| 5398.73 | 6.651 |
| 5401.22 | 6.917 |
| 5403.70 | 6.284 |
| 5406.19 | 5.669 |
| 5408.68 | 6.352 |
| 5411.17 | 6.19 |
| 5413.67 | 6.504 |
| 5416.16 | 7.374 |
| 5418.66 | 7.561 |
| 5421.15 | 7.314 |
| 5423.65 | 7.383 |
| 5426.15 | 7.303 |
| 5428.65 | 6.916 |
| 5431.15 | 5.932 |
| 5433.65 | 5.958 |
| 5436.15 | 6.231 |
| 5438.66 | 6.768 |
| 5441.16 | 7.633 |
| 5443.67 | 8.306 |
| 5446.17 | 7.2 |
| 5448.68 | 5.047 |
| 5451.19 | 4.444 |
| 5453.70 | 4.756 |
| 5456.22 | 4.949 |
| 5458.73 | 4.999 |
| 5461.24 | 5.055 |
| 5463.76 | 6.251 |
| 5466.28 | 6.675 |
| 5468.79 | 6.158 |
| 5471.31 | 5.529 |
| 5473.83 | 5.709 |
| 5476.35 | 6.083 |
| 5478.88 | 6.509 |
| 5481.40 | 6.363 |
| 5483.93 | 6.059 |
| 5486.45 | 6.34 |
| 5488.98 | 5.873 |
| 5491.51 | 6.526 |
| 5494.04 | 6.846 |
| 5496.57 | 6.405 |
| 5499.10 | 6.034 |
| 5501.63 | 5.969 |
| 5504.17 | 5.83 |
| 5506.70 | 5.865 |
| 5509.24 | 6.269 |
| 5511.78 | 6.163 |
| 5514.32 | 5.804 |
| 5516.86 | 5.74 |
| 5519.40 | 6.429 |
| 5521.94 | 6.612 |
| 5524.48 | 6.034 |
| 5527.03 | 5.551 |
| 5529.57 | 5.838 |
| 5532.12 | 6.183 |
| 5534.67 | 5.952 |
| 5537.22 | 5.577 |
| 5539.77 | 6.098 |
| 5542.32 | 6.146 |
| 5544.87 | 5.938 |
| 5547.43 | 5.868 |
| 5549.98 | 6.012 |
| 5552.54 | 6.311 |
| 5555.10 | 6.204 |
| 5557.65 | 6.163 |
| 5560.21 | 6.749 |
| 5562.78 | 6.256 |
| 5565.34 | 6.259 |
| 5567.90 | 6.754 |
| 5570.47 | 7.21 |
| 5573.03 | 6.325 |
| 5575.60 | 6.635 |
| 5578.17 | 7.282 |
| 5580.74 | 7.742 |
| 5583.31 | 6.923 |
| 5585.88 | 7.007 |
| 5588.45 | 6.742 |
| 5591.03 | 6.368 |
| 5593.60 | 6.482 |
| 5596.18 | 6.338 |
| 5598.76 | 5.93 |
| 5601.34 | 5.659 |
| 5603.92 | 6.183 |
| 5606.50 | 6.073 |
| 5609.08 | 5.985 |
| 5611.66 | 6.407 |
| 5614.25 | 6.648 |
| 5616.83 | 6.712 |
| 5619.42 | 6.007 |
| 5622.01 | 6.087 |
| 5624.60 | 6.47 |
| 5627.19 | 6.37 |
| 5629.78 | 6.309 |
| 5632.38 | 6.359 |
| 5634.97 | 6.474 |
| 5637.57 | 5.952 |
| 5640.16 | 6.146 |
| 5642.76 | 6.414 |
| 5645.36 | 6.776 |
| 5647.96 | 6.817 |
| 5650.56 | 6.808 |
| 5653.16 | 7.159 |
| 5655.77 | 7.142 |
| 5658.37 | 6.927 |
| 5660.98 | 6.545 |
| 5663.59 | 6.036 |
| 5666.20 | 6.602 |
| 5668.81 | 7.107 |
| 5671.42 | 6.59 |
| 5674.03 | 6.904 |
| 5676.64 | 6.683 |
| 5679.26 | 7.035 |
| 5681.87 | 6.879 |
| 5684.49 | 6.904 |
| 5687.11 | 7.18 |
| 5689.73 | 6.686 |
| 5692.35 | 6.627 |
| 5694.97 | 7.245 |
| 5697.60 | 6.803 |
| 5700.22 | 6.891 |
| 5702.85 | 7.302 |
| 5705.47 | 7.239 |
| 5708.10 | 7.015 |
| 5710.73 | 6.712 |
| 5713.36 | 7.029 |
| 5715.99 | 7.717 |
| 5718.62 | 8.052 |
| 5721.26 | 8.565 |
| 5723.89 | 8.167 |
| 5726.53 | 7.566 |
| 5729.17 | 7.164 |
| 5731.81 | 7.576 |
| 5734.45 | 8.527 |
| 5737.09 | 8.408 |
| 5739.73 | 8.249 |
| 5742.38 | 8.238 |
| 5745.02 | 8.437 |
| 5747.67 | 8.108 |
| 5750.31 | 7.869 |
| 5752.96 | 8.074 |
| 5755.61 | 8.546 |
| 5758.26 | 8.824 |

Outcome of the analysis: 1.1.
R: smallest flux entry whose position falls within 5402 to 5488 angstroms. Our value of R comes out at 4.444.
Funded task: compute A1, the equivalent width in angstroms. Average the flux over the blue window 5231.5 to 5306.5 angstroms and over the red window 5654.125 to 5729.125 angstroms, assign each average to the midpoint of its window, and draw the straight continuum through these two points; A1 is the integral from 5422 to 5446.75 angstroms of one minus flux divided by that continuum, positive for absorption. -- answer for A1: -3.6 angstroms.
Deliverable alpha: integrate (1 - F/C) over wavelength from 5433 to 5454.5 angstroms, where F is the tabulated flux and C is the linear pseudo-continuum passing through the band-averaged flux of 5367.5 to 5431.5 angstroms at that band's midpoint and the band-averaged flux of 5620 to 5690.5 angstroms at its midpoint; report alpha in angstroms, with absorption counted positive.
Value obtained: 1.2 angstroms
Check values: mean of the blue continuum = 6.67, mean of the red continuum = 6.64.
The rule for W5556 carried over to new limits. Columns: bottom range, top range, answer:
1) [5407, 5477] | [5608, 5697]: 1.05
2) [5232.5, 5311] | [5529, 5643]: 1.17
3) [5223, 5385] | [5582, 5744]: 1.21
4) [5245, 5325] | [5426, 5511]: 1.12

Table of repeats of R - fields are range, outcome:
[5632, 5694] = 5.952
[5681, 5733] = 6.627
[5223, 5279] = 4.277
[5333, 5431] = 5.294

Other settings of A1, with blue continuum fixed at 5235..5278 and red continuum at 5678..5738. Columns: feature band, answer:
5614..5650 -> 3.0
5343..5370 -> -3.0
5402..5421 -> -2.2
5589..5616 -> 2.4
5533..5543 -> 0.9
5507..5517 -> 0.6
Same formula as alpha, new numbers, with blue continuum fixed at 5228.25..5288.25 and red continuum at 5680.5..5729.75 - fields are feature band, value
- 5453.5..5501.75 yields 2.43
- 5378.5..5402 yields -3.39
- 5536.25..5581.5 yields 1.57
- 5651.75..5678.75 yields 1.17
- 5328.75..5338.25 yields 0.52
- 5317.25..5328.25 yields 0.57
